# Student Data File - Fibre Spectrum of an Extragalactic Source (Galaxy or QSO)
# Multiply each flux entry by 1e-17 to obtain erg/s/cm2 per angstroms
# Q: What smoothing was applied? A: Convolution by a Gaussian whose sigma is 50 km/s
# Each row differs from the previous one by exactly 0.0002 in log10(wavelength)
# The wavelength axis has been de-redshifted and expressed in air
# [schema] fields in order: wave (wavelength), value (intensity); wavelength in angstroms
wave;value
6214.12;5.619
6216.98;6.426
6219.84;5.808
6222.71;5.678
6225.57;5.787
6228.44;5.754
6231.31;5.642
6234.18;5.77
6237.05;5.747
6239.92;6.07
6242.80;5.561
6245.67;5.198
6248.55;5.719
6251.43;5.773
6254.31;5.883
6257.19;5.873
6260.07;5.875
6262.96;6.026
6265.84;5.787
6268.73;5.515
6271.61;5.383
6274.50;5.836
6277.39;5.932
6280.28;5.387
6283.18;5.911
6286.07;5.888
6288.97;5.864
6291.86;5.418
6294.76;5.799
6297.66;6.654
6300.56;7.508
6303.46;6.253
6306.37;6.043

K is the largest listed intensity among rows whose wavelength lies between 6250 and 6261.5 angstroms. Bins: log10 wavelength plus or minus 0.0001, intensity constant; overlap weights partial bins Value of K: 5.883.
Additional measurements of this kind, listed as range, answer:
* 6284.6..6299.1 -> 6.654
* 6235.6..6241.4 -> 6.07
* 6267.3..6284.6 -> 5.932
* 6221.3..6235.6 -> 5.787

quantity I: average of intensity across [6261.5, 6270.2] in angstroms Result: 5.78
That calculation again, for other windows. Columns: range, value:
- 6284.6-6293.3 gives 5.73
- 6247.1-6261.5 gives 5.82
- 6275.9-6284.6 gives 5.74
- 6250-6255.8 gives 5.83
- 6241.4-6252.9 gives 5.56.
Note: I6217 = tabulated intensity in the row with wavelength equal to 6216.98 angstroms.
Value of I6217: 6.426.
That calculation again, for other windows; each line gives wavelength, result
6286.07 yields 5.888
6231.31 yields 5.642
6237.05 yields 5.747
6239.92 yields 6.07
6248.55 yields 5.719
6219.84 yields 5.808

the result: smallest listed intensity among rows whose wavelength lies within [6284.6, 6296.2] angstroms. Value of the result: 5.418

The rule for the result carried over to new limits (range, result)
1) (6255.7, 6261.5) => 5.873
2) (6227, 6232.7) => 5.642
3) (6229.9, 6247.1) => 5.198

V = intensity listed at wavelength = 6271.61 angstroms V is 5.383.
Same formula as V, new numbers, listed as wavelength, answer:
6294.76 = 5.799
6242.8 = 5.561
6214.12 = 5.619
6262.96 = 6.026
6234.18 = 5.77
